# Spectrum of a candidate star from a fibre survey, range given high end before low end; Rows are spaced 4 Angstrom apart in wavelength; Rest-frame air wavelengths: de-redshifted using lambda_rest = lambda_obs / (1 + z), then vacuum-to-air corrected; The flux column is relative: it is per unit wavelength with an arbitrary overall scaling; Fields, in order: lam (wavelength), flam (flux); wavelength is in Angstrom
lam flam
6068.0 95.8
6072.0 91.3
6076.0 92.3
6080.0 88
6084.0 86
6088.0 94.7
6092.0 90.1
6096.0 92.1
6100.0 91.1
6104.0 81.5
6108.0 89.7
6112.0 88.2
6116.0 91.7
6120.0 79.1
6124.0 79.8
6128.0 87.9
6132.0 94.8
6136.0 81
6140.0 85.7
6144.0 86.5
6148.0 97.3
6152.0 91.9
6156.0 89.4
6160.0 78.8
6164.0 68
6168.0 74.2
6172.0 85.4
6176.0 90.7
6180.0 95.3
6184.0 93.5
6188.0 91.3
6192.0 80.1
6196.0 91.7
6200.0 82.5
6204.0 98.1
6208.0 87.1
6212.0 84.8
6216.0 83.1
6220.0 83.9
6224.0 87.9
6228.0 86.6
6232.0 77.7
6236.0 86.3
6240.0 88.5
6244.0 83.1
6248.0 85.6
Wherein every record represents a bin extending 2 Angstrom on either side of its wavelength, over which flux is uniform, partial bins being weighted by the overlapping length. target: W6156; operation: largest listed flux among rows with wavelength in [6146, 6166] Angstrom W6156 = 97.3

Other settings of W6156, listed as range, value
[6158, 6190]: 95.3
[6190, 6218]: 98.1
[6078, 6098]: 94.7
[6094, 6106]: 92.1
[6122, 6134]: 94.8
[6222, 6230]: 87.9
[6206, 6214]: 87.1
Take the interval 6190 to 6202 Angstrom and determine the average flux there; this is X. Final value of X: 84.8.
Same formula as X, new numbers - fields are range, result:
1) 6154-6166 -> 78.7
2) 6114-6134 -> 86.7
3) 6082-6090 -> 90.3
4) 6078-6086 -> 87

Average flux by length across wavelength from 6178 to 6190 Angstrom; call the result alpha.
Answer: 93.4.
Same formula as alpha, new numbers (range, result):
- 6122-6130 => 83.8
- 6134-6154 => 88.5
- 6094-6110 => 88.6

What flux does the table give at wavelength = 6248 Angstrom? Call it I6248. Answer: 85.6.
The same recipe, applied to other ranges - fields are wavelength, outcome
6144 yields 86.5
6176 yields 90.7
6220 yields 83.9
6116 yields 91.7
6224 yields 87.9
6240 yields 88.5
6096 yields 92.1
